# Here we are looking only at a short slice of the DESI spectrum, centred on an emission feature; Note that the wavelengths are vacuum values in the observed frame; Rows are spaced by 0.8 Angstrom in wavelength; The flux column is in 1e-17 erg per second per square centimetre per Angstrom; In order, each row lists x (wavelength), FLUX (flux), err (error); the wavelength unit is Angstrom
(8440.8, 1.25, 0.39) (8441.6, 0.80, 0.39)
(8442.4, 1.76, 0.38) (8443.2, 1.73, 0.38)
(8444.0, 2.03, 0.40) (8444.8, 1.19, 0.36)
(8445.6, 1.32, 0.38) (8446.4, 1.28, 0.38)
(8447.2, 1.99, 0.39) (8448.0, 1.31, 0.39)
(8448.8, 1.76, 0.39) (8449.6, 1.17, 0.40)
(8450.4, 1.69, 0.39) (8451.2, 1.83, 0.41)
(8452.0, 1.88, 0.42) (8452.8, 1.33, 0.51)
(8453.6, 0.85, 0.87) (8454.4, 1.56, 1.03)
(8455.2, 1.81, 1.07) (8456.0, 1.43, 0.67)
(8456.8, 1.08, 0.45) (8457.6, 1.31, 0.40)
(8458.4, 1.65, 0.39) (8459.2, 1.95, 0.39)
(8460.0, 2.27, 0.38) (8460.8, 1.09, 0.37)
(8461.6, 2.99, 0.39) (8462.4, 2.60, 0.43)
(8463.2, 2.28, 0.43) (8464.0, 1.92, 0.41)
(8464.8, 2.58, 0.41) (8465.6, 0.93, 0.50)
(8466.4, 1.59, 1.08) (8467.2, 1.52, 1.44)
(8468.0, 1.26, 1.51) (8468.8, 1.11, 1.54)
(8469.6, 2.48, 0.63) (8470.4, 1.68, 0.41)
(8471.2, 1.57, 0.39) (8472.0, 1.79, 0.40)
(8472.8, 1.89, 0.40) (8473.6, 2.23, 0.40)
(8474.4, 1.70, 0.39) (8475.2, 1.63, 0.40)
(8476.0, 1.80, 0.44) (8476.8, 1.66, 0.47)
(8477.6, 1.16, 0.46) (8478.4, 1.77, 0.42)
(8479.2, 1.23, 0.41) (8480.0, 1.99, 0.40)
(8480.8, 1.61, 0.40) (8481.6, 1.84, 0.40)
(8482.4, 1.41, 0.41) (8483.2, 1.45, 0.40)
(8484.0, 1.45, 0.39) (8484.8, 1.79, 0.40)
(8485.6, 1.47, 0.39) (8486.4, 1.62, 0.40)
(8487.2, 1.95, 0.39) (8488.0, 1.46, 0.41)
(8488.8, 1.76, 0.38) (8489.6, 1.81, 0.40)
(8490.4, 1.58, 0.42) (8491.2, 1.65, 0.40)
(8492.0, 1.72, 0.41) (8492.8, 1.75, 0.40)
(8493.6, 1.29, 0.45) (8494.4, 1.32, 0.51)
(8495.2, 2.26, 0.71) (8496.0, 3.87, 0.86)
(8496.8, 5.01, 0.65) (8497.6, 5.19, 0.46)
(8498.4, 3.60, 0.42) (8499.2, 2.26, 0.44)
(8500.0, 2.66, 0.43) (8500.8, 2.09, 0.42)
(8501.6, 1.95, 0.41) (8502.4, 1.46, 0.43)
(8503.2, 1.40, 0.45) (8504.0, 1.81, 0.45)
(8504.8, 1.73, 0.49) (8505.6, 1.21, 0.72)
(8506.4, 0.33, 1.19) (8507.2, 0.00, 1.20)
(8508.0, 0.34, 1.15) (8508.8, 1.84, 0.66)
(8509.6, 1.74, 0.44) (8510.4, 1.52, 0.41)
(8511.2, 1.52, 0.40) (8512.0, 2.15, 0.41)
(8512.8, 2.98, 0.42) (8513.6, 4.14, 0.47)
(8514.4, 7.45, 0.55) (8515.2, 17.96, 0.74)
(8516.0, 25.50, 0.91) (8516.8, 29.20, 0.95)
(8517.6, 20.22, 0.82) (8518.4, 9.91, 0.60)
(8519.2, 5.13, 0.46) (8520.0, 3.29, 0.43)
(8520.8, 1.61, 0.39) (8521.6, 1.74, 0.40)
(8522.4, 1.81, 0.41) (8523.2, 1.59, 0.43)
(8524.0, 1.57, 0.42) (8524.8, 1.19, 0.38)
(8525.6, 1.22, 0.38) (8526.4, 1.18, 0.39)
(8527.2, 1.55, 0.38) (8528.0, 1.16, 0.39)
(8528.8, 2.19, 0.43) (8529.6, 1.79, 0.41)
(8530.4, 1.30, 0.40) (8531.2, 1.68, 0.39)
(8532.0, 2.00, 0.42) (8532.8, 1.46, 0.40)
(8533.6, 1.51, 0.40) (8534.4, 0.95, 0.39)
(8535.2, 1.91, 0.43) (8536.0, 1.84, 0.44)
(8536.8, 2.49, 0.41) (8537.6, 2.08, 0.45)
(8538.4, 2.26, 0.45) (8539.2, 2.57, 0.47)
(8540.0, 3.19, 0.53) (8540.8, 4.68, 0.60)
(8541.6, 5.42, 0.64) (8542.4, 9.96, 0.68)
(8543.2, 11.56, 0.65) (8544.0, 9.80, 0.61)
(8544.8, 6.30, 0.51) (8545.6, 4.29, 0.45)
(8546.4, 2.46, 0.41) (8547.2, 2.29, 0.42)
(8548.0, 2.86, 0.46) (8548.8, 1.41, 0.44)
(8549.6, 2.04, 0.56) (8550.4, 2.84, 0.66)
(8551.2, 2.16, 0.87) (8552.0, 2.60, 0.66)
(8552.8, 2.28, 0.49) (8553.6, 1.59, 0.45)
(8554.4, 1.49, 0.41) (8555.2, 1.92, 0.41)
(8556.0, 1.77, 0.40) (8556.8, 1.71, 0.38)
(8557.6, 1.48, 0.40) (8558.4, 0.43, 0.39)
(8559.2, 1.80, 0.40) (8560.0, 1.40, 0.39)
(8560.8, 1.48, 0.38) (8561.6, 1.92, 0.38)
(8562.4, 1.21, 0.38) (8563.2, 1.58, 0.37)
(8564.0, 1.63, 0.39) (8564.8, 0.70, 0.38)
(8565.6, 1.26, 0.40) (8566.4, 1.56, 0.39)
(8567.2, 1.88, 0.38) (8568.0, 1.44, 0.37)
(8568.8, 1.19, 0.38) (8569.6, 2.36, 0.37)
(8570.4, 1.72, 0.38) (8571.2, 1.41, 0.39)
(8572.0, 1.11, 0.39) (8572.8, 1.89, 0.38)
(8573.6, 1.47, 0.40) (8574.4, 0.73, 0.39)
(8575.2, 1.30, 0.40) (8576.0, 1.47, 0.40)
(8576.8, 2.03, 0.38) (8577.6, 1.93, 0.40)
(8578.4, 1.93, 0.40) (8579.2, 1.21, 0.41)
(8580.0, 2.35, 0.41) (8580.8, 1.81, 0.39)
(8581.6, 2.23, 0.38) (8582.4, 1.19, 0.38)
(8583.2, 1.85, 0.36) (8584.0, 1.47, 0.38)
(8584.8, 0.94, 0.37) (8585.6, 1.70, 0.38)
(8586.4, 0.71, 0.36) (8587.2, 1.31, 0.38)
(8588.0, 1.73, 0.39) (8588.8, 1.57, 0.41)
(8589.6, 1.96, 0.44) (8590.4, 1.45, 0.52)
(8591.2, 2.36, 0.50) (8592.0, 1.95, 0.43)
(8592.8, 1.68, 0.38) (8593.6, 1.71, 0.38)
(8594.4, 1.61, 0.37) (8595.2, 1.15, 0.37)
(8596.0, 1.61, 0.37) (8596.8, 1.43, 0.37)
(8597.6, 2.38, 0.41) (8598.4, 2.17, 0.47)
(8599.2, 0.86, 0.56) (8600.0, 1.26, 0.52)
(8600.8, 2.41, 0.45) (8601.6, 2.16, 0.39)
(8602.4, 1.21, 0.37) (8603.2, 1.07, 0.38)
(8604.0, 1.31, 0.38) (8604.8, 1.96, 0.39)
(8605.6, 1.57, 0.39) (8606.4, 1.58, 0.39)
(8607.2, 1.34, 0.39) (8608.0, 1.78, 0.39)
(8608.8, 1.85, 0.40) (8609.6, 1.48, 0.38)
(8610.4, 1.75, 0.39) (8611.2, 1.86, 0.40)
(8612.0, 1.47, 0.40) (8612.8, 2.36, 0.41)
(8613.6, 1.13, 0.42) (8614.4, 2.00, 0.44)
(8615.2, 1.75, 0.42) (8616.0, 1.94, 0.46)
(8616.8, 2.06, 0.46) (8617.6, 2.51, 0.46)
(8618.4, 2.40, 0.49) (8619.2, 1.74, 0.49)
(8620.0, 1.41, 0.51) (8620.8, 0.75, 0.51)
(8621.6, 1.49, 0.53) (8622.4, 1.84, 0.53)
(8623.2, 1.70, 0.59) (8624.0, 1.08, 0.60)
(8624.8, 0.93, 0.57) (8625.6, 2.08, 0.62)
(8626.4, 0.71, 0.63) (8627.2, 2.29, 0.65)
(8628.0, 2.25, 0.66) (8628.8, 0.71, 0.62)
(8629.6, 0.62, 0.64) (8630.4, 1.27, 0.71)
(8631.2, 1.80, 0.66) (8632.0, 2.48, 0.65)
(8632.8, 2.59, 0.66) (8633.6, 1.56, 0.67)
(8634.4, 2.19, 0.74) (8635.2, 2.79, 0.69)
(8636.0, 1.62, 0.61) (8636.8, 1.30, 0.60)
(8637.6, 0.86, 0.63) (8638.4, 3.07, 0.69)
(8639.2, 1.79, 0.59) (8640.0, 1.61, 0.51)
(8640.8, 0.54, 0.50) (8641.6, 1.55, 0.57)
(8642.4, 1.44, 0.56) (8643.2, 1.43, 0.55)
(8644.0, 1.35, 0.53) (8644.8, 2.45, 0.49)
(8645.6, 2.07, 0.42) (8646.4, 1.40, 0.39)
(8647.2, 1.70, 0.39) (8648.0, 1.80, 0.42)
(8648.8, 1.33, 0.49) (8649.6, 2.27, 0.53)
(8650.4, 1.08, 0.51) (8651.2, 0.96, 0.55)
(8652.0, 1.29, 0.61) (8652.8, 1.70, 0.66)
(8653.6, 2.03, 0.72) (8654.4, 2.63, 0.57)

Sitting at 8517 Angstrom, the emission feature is H-alpha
